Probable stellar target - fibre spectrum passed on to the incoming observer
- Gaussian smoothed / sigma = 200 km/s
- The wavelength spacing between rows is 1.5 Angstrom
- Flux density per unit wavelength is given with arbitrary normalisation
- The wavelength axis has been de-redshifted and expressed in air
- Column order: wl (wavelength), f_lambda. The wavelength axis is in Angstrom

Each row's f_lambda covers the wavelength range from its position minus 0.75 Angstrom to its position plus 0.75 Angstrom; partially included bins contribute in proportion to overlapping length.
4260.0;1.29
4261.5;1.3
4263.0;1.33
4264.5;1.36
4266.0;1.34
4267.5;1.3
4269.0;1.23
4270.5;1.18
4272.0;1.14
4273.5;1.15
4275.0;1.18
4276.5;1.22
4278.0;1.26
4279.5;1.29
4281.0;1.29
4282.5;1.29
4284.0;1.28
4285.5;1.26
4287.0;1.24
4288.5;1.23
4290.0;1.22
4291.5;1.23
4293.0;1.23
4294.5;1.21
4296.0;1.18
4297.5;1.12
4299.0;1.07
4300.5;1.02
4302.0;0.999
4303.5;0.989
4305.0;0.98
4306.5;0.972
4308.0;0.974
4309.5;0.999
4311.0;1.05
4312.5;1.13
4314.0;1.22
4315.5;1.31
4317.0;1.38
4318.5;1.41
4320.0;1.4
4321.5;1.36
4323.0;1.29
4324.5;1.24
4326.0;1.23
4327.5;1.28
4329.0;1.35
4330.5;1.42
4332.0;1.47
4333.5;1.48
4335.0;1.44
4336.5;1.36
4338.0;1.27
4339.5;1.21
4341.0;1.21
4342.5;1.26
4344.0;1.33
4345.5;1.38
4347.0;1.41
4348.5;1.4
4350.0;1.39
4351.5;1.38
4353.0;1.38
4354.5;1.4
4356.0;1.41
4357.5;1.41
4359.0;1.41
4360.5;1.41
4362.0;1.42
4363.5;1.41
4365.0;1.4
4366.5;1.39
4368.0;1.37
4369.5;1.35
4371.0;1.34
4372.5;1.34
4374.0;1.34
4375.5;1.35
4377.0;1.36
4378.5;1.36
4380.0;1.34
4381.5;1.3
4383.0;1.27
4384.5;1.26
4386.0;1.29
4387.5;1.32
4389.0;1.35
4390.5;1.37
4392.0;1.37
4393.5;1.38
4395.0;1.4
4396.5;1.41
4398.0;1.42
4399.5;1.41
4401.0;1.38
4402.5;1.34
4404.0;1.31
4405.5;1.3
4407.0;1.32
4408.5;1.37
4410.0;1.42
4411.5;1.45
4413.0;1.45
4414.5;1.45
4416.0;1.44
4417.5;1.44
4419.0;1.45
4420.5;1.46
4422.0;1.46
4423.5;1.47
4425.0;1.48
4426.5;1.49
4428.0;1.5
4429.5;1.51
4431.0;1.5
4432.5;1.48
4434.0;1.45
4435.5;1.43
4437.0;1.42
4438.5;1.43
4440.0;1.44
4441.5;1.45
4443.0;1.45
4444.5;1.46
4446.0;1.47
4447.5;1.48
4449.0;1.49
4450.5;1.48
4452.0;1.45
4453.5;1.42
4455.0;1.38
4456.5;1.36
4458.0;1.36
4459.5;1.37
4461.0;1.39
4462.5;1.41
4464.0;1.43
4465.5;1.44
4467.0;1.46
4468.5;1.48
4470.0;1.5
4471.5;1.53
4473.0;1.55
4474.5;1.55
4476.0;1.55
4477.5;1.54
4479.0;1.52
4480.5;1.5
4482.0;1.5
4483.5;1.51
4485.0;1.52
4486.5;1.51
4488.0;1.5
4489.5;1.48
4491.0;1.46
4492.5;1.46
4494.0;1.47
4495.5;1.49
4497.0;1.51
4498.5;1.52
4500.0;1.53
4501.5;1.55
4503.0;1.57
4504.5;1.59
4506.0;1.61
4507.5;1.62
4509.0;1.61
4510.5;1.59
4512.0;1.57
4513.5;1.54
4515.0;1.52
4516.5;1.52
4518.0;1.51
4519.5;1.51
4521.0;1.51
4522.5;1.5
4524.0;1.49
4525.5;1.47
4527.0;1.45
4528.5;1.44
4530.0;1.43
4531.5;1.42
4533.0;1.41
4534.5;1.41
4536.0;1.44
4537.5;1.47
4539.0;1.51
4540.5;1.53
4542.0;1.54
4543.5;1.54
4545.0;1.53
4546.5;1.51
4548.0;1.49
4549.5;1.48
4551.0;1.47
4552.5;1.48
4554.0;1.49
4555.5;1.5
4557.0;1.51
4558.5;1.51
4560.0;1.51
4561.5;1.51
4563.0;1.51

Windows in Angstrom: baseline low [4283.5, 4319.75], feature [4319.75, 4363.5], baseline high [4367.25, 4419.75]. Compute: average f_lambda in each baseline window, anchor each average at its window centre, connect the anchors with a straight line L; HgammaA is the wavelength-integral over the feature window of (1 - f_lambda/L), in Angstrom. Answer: -3.89 Angstrom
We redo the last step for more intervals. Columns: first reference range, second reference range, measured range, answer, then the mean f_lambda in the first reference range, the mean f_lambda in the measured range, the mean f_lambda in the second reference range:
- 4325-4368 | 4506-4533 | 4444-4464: 0.4 Angstrom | 1.37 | 1.42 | 1.51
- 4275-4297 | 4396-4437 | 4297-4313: 3.1 Angstrom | 1.24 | 1.02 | 1.43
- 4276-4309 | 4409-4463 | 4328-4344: -1.3 Angstrom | 1.16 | 1.35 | 1.45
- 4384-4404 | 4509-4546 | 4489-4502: -0.3 Angstrom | 1.36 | 1.5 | 1.5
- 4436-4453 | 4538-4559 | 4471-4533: -1.4 Angstrom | 1.46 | 1.52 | 1.51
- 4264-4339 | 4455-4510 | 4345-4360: -1.1 Angstrom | 1.23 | 1.4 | 1.5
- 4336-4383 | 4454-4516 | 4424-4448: -0.3 Angstrom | 1.36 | 1.46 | 1.5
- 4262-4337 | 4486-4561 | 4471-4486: -0.8 Angstrom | 1.23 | 1.53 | 1.51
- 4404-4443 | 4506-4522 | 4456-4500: 0.8 Angstrom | 1.44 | 1.48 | 1.55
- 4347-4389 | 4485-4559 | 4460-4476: -0.2 Angstrom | 1.36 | 1.48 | 1.51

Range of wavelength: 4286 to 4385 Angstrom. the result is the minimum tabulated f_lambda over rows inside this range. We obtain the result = 0.972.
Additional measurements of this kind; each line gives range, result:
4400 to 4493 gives 1.3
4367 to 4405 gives 1.26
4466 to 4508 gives 1.46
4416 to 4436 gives 1.43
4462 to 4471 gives 1.41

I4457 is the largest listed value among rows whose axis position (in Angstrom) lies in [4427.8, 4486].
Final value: 1.55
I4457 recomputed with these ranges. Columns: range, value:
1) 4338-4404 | 1.42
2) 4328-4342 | 1.48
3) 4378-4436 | 1.51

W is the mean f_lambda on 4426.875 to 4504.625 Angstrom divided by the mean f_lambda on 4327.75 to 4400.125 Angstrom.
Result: 1.08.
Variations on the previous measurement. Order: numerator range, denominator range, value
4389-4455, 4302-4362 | 1.11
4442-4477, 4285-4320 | 1.26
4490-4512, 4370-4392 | 1.16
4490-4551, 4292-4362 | 1.19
